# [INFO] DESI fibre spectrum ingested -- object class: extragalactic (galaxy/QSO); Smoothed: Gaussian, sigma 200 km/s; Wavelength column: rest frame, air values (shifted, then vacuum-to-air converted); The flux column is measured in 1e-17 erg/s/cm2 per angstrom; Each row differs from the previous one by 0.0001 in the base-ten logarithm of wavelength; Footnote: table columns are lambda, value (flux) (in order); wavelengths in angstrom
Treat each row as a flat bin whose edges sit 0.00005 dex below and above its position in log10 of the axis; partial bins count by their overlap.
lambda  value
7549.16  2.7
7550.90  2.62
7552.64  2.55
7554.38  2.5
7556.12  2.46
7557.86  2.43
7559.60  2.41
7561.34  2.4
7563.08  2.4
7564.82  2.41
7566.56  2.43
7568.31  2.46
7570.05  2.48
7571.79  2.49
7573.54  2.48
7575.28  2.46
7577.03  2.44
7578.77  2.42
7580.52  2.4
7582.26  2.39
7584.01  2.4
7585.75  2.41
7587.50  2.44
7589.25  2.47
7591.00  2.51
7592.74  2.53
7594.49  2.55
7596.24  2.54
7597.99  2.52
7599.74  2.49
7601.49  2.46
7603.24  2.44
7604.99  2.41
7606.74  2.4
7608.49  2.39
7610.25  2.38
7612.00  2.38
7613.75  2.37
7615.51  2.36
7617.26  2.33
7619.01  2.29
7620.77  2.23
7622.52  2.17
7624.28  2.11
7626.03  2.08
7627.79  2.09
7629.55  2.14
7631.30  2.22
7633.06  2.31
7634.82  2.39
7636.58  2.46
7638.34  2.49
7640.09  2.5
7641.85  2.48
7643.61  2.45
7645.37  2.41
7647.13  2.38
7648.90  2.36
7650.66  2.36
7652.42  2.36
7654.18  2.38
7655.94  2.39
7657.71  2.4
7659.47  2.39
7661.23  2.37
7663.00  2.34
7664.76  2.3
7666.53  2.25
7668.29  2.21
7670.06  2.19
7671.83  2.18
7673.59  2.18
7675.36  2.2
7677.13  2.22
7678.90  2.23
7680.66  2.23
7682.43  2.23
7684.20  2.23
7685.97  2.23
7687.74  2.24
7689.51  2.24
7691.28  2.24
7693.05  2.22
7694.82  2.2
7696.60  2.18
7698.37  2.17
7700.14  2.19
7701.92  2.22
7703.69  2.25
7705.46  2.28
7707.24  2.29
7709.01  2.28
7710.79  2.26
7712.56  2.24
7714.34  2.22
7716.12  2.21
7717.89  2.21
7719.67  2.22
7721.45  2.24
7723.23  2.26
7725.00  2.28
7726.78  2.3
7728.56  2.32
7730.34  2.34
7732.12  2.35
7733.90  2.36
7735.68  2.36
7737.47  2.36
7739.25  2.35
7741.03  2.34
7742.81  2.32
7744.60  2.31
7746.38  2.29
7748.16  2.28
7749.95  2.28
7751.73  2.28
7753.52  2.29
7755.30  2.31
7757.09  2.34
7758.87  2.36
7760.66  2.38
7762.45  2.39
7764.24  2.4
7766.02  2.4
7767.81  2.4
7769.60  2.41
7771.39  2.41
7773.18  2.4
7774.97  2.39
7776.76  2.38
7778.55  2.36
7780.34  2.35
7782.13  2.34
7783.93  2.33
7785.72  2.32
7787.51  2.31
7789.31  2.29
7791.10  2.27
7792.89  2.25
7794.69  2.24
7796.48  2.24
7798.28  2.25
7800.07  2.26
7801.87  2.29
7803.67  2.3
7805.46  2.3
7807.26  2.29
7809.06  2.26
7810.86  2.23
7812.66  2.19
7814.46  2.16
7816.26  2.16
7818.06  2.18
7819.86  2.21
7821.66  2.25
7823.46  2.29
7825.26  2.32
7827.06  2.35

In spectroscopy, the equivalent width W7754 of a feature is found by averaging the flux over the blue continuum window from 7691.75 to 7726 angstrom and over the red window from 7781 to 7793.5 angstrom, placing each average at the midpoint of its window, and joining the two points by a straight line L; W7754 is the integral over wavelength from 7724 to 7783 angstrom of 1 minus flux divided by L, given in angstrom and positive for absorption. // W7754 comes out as -1.9 angstrom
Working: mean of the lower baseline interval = 2.23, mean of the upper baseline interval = 2.3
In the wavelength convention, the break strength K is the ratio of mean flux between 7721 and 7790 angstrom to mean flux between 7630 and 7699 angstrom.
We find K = 1.02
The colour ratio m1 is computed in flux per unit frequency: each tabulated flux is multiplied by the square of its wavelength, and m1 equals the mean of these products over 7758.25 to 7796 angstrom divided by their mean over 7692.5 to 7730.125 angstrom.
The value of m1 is 1.1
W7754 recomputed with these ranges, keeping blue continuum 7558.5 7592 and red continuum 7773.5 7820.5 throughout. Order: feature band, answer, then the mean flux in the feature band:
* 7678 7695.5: 0.9 angstrom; 2.23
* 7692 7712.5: 1.0 angstrom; 2.23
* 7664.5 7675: 0.7 angstrom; 2.21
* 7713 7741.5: 0.4 angstrom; 2.29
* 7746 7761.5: 0.0 angstrom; 2.31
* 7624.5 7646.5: 0.6 angstrom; 2.33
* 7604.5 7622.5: 0.5 angstrom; 2.34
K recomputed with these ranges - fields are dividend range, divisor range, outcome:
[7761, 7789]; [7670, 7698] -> 1.07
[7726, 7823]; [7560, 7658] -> 0.97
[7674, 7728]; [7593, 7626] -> 0.94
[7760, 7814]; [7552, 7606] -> 0.94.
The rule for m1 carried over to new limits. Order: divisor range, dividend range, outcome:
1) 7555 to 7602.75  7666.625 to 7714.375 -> 0.93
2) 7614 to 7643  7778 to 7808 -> 1.04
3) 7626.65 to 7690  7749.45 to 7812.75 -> 1.04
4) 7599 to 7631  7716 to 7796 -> 1.05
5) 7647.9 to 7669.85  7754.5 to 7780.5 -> 1.05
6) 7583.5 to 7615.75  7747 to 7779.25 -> 1.01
